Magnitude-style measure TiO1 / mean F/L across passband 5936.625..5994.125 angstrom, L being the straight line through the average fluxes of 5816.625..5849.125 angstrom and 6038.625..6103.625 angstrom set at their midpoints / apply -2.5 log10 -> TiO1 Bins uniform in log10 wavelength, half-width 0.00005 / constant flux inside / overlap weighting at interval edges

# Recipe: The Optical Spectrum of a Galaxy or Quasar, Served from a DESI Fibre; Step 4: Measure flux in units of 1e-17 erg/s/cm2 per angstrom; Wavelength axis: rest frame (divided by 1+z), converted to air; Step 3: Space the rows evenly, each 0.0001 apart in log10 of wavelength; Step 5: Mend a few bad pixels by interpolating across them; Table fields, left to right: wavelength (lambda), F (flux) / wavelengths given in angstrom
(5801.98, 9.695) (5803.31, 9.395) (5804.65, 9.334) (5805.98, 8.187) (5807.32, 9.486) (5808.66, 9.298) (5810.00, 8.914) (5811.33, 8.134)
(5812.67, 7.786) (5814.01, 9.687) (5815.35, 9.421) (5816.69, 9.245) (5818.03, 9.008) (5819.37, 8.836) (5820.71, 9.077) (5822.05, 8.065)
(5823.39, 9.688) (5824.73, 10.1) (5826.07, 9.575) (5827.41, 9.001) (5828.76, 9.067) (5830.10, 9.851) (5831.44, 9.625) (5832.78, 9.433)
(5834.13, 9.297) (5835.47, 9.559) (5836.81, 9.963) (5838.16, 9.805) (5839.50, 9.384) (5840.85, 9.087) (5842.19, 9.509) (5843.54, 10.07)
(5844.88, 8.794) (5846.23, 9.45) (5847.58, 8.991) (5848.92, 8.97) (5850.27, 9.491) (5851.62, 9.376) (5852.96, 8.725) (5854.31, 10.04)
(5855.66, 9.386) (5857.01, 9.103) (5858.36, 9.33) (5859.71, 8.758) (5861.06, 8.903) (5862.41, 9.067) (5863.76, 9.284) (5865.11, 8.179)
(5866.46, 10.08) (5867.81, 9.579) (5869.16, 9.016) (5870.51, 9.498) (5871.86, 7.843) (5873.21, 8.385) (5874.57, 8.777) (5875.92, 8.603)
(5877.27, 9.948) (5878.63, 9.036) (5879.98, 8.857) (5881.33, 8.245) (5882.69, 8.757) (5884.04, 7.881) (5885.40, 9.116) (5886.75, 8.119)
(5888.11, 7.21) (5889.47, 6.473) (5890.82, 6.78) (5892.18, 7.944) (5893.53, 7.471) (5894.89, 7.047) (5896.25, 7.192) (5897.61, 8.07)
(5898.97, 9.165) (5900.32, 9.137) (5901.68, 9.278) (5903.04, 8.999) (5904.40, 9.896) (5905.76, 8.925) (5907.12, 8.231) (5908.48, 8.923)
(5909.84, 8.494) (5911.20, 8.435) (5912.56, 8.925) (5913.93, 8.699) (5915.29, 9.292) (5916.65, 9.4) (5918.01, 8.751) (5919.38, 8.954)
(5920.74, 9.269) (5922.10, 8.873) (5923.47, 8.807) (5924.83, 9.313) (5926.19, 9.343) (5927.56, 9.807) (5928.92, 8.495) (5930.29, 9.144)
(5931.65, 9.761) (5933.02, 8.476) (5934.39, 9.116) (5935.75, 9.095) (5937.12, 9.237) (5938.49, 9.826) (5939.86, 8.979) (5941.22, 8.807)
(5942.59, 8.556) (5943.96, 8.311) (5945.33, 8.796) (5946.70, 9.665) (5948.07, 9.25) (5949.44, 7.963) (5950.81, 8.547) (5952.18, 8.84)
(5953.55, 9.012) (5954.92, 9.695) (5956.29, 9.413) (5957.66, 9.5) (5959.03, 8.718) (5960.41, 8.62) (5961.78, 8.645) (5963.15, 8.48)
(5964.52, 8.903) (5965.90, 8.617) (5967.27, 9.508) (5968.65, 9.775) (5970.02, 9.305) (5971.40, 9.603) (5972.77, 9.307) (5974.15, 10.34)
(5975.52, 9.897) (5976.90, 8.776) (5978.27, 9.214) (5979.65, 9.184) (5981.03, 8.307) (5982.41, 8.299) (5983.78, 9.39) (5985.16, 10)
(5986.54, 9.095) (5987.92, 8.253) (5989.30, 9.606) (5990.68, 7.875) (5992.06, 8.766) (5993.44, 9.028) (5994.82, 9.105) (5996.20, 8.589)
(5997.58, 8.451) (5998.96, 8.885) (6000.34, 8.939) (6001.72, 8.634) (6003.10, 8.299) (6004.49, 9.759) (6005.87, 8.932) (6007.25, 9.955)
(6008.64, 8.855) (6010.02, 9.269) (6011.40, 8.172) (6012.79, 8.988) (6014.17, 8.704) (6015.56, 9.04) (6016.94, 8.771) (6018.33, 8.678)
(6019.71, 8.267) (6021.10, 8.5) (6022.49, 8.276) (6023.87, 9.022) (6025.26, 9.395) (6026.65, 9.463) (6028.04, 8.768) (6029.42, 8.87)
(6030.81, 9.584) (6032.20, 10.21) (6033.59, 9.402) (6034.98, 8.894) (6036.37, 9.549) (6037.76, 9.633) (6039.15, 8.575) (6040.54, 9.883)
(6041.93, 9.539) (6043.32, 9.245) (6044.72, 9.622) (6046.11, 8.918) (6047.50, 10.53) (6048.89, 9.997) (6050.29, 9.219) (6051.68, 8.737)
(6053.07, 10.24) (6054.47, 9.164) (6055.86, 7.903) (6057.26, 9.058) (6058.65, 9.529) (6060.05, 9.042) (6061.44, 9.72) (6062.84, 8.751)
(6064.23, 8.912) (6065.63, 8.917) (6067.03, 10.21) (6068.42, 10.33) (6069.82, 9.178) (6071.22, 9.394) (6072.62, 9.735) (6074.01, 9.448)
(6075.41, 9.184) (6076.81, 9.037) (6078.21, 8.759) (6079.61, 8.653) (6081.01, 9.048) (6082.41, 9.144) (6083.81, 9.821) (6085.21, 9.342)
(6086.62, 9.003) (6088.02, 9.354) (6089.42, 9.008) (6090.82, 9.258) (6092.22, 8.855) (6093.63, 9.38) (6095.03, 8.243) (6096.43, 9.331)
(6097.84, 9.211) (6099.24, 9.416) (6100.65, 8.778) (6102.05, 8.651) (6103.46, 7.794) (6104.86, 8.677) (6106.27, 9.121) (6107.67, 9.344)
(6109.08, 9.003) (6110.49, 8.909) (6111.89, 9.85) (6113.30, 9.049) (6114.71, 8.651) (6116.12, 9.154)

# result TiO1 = 0.028 mag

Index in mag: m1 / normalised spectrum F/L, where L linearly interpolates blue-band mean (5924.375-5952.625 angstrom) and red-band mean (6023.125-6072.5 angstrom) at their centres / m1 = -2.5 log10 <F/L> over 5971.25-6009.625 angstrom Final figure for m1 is 0.02 mag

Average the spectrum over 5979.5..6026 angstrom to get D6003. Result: 8.86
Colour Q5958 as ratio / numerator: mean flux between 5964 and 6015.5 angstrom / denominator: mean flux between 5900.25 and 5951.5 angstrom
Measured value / 1.01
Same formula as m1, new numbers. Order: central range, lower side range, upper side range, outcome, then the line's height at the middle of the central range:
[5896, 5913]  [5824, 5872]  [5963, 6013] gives 0.05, 9.21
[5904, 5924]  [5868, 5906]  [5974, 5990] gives -0.03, 8.63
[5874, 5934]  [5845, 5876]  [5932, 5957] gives 0.05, 9.03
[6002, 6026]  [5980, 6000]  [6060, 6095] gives 0.01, 8.95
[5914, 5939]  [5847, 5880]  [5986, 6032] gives -0.02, 9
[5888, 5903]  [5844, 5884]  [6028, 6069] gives 0.16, 9.1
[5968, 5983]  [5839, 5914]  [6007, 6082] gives -0.03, 9.02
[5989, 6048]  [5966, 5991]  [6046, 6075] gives 0.03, 9.3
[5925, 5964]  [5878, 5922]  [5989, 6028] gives -0.05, 8.63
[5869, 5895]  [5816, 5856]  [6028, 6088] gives 0.13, 9.34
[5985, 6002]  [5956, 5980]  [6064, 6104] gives 0.04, 9.2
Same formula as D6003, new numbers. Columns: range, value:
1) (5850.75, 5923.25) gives 8.71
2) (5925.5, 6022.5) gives 8.99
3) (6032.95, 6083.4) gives 9.31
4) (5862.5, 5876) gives 8.95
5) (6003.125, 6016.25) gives 9.03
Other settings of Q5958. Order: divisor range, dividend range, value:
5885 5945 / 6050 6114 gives 1.05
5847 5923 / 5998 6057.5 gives 1.04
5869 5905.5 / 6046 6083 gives 1.11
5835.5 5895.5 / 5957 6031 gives 1.02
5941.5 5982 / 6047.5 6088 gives 1.03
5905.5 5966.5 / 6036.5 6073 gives 1.05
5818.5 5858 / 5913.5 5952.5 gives 0.96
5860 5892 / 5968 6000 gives 1.06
